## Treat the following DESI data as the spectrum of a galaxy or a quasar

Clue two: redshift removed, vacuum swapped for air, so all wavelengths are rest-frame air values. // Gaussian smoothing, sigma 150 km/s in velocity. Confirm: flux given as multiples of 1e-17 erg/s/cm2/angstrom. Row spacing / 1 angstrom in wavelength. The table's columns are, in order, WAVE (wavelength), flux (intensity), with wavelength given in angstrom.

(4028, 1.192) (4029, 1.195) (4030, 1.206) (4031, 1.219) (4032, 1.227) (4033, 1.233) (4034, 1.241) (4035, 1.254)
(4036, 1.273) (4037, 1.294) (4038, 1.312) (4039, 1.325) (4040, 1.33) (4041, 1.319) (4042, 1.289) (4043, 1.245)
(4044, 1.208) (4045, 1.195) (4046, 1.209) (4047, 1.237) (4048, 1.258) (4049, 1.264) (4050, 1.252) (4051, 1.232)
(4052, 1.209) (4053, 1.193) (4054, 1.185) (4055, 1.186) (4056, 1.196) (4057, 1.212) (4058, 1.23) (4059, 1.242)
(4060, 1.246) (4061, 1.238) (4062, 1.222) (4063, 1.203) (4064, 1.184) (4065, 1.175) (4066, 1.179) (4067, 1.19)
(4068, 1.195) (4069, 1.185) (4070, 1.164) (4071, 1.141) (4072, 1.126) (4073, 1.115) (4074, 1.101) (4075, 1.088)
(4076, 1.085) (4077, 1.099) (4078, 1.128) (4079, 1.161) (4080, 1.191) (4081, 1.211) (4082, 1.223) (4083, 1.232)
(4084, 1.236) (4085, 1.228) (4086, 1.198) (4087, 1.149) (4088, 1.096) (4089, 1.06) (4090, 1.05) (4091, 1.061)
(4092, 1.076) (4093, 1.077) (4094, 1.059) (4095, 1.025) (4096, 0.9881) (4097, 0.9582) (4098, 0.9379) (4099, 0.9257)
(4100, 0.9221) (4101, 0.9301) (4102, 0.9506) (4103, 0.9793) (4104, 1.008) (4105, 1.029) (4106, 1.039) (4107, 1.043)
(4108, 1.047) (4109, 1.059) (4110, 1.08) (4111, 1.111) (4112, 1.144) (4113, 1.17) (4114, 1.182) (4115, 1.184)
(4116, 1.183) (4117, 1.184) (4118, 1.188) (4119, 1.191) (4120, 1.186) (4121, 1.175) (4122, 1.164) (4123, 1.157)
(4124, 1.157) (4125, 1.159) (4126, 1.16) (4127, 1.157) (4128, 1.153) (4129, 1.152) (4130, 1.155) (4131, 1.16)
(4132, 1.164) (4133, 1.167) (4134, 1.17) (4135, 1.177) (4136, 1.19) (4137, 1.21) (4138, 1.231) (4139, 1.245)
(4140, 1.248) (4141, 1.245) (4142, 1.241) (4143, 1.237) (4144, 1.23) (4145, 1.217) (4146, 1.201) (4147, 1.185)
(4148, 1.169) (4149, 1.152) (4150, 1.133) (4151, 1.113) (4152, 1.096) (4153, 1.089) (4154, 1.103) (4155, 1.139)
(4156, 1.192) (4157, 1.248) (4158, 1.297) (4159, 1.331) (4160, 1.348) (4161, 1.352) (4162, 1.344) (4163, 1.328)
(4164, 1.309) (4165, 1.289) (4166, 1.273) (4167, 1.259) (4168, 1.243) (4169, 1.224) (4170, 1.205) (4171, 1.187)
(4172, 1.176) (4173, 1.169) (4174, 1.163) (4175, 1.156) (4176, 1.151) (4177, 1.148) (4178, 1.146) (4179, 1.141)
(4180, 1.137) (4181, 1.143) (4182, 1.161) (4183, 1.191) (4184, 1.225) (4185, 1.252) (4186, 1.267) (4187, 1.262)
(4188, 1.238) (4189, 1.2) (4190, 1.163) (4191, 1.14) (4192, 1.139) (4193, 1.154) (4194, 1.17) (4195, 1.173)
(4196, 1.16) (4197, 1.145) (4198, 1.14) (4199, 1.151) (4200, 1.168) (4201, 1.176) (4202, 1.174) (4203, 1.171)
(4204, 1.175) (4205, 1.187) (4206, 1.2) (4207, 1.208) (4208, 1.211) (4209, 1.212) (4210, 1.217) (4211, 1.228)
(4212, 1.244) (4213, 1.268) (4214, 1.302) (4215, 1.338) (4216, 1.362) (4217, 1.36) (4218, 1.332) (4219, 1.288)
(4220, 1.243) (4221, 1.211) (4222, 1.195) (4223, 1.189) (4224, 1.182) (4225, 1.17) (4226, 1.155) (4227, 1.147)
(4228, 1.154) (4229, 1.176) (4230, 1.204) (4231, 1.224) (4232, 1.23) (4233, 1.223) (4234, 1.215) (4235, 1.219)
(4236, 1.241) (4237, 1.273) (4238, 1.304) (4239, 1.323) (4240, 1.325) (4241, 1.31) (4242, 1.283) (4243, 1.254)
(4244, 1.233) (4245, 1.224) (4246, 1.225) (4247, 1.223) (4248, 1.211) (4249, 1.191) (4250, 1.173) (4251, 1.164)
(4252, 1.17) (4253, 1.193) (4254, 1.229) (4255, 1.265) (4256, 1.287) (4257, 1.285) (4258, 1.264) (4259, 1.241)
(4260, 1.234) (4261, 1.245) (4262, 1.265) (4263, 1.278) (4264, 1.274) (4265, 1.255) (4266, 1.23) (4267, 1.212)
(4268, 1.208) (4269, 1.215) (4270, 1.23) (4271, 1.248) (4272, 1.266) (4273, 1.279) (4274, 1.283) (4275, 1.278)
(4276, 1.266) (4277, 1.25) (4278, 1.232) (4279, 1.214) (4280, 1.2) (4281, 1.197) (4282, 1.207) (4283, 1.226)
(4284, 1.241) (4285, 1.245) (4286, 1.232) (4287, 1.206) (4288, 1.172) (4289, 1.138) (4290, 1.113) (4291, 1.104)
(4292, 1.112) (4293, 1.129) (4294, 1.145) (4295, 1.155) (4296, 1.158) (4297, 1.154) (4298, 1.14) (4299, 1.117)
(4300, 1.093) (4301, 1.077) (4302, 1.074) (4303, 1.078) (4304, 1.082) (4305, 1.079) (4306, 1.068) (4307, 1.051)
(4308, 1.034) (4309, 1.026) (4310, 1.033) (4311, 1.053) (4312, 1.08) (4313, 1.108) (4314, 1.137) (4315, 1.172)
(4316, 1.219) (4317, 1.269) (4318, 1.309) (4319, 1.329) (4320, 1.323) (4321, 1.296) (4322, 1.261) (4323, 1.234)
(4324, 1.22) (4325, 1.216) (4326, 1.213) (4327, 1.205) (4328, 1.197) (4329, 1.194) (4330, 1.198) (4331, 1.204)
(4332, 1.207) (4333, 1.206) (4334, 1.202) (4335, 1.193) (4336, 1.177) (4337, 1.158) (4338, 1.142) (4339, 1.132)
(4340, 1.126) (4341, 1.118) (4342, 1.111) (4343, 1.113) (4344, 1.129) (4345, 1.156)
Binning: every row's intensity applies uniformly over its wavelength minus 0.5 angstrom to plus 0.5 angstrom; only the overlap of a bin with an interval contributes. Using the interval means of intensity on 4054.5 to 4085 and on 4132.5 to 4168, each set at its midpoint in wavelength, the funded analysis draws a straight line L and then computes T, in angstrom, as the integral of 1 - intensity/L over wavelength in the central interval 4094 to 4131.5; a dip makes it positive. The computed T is 3.5 angstrom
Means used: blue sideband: 1.18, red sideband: 1.22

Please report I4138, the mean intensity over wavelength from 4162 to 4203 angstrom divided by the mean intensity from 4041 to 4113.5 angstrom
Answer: 1.1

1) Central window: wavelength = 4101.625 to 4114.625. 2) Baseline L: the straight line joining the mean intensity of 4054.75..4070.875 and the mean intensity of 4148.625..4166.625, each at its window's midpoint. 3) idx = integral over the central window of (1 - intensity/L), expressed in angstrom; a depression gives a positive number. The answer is 1.6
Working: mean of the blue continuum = 1.2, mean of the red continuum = 1.23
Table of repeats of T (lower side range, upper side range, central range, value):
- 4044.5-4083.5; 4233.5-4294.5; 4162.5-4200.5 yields 0.6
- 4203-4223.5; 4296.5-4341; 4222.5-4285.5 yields -1.0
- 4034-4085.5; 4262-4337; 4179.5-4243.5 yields -1.2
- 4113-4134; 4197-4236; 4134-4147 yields -0.5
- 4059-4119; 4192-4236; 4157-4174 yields -1.4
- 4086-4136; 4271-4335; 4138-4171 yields -3.3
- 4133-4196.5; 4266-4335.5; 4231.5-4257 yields -1.1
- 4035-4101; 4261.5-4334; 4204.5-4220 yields -1.1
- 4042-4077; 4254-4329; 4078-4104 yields 2.5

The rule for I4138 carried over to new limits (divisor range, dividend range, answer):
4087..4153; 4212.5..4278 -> 1.11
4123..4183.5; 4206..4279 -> 1.04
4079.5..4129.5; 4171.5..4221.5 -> 1.09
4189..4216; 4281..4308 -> 0.95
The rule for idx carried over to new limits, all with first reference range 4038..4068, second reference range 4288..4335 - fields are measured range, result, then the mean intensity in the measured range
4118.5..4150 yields 0.5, 1.19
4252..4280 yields -1.8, 1.25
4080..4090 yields 0.4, 1.18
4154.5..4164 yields -0.7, 1.29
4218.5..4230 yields -0.1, 1.19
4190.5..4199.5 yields 0.3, 1.15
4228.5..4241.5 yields -0.8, 1.25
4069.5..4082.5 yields 0.9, 1.14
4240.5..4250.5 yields -0.5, 1.23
